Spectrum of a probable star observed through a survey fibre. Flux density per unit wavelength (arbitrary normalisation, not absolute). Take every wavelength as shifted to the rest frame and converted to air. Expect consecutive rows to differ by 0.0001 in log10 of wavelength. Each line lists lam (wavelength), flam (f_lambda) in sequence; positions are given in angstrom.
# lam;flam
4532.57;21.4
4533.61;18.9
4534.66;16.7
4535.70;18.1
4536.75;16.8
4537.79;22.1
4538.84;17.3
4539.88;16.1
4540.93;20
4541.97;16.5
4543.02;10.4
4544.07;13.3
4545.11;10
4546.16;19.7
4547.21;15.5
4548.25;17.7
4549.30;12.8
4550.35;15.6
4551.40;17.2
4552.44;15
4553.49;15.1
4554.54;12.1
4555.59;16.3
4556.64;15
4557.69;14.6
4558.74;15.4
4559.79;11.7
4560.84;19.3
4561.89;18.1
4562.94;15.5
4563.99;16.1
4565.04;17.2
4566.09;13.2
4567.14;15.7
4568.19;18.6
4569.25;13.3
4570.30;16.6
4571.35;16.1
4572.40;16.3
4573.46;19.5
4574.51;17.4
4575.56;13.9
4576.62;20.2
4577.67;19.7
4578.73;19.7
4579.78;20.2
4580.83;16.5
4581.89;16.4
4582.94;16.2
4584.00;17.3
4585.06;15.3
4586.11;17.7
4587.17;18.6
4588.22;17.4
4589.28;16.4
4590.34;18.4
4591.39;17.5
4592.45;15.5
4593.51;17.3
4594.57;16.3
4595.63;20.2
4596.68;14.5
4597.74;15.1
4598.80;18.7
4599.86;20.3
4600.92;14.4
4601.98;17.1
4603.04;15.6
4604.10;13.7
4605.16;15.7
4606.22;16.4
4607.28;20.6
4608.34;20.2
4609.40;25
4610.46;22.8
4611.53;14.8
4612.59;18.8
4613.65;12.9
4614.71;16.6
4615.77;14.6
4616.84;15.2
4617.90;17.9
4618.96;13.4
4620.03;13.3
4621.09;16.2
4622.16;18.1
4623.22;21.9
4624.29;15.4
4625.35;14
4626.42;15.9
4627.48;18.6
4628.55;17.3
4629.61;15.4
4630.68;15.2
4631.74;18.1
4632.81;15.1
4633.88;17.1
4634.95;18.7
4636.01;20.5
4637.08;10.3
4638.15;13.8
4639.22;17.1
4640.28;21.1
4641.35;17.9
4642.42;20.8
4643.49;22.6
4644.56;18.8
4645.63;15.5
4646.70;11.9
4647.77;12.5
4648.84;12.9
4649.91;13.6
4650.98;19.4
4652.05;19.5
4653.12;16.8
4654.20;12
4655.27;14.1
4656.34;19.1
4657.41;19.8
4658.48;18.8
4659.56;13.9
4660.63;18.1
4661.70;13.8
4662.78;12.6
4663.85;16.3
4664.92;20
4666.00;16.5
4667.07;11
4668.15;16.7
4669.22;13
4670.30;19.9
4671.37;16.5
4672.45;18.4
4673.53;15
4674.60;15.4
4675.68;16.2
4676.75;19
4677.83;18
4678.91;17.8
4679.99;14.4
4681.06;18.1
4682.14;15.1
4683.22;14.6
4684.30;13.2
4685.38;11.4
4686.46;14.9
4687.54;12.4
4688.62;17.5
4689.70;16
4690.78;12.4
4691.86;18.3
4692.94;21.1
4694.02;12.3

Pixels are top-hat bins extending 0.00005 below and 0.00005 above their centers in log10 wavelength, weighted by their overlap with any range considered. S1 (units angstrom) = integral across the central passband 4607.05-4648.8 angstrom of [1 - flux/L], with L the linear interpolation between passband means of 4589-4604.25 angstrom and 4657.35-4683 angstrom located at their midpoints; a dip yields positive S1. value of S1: -1.0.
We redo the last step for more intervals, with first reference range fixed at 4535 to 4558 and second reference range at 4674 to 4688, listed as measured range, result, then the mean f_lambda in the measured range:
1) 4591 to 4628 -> -3.20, 17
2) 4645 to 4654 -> 0.20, 15.2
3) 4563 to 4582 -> -1.55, 17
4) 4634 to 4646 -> -1.83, 17.9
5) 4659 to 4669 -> 0.08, 15.4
